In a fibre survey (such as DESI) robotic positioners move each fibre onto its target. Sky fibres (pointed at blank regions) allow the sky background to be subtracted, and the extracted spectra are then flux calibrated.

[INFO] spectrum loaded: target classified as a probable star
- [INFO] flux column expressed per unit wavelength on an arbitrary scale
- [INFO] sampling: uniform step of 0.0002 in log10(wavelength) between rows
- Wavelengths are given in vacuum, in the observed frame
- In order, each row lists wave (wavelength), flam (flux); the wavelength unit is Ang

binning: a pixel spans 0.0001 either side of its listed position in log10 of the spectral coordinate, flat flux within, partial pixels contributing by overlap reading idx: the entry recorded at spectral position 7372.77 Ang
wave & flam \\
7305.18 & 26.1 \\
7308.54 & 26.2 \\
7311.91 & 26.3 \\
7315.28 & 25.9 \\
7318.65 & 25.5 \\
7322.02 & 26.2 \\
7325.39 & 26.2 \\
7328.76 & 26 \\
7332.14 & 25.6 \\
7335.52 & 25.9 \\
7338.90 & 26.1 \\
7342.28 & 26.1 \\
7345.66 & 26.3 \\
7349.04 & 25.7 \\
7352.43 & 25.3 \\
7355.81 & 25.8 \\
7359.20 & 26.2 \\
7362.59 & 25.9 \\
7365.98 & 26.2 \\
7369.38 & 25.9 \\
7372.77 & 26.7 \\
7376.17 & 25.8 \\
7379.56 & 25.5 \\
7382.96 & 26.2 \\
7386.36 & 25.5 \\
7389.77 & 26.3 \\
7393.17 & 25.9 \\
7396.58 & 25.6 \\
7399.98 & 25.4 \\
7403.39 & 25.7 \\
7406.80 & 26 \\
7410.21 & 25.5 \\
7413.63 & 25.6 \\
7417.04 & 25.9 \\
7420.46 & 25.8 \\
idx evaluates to 26.7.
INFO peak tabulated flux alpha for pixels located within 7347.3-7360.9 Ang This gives 26.2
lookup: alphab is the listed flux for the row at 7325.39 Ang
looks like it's 26.2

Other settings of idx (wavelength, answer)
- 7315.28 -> 25.9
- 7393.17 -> 25.9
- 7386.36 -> 25.5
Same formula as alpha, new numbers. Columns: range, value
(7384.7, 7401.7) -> 26.3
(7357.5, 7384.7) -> 26.7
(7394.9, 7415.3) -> 26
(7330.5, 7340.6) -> 26.1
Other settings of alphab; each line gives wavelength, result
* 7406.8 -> 26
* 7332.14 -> 25.6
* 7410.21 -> 25.5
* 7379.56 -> 25.5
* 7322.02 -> 26.2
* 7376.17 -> 25.8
